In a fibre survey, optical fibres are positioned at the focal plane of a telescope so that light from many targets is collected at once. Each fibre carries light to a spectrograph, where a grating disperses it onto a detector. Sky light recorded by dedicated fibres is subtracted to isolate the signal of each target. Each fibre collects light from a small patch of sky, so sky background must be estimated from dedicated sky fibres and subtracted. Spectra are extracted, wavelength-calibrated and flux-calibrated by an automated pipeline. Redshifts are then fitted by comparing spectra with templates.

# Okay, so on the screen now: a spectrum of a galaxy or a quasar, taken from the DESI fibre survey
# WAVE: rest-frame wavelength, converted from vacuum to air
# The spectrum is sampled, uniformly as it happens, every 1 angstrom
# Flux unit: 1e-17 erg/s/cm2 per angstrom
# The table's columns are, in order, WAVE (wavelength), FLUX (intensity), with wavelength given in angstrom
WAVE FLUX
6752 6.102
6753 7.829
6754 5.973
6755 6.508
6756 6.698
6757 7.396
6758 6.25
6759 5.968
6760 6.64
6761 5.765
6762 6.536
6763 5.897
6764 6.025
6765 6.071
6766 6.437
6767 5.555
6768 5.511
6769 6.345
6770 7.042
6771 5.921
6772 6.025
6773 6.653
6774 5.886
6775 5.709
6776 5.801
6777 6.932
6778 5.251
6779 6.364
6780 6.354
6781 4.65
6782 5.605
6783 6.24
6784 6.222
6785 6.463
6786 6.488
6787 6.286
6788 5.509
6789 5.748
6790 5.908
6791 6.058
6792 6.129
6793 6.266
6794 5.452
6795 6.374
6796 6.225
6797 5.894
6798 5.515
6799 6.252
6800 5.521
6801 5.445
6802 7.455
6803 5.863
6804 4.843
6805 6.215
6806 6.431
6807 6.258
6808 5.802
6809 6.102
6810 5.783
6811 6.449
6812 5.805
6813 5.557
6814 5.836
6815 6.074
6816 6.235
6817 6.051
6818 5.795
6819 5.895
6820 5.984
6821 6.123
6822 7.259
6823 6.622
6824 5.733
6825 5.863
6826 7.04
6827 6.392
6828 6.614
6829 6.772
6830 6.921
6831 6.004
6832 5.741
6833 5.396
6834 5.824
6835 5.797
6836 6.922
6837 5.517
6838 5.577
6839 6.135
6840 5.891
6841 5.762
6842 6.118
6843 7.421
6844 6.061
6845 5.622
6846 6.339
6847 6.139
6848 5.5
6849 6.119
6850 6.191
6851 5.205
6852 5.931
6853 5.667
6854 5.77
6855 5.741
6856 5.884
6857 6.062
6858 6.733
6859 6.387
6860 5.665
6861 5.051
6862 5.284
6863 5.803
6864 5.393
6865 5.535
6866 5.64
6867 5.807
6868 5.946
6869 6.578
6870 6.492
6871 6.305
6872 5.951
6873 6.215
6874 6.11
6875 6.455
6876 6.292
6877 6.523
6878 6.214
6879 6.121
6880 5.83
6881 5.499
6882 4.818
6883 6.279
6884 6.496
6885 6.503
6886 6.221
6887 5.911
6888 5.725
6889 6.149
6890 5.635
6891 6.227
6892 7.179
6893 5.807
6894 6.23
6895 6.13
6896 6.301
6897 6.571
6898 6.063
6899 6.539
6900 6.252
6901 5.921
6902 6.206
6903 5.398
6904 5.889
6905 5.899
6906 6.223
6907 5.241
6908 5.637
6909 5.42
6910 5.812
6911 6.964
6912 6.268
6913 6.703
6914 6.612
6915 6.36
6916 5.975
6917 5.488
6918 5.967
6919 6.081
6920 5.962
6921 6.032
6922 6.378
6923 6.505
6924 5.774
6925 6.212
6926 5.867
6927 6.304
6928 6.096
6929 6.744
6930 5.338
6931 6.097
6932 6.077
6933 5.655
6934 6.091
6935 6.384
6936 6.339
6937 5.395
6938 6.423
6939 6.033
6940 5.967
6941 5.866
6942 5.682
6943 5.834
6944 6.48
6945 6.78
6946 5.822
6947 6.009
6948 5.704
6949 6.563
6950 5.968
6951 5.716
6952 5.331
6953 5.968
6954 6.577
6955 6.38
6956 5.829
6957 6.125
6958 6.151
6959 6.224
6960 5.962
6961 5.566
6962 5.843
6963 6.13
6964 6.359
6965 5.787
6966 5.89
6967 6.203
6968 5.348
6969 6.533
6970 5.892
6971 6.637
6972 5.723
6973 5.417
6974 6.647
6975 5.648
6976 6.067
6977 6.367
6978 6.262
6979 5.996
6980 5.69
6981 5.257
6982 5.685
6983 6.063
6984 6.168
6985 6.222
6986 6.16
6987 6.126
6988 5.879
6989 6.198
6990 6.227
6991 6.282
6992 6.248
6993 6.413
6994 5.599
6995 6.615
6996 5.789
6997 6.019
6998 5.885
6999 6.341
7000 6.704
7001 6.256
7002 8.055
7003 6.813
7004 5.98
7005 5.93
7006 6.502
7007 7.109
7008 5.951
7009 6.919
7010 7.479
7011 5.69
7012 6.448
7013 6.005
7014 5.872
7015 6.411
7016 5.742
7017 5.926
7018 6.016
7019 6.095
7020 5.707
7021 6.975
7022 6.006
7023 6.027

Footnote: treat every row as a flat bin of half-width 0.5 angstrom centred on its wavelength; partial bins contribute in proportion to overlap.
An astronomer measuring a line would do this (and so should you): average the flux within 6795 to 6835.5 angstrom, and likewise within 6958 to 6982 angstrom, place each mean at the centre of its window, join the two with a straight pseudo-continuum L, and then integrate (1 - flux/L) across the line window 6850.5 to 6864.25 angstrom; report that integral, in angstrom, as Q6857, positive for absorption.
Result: 0.7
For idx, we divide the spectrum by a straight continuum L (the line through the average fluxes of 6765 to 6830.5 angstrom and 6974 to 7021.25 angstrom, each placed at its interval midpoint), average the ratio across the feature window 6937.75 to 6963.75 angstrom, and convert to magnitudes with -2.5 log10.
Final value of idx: 0.03 mag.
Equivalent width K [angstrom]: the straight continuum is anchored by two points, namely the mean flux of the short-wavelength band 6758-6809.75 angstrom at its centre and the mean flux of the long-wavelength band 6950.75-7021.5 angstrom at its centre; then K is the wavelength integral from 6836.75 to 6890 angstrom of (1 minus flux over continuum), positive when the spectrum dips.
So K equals 0.9 angstrom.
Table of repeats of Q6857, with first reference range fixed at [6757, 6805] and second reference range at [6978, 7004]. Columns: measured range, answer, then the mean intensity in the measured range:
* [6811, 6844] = -0.4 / 6.15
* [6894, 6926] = 0.2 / 6.09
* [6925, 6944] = 0.4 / 6.03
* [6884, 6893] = -0.1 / 6.19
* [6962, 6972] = 0.2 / 6.06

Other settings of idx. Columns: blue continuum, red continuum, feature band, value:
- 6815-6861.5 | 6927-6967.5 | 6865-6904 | -0.01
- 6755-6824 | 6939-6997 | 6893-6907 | -0.01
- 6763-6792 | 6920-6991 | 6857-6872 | 0.02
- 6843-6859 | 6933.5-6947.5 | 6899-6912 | 0.02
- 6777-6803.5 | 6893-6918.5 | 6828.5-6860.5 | 0.00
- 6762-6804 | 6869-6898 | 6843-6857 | 0.03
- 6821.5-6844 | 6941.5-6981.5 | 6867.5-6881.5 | 0.00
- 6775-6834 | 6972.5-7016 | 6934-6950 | 0.02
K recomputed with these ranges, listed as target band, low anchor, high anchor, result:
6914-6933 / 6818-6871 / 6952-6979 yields -0.10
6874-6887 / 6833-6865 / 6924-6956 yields -0.31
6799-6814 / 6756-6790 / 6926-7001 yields 0.32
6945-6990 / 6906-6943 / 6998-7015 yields 1.88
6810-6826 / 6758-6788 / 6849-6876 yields -0.27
